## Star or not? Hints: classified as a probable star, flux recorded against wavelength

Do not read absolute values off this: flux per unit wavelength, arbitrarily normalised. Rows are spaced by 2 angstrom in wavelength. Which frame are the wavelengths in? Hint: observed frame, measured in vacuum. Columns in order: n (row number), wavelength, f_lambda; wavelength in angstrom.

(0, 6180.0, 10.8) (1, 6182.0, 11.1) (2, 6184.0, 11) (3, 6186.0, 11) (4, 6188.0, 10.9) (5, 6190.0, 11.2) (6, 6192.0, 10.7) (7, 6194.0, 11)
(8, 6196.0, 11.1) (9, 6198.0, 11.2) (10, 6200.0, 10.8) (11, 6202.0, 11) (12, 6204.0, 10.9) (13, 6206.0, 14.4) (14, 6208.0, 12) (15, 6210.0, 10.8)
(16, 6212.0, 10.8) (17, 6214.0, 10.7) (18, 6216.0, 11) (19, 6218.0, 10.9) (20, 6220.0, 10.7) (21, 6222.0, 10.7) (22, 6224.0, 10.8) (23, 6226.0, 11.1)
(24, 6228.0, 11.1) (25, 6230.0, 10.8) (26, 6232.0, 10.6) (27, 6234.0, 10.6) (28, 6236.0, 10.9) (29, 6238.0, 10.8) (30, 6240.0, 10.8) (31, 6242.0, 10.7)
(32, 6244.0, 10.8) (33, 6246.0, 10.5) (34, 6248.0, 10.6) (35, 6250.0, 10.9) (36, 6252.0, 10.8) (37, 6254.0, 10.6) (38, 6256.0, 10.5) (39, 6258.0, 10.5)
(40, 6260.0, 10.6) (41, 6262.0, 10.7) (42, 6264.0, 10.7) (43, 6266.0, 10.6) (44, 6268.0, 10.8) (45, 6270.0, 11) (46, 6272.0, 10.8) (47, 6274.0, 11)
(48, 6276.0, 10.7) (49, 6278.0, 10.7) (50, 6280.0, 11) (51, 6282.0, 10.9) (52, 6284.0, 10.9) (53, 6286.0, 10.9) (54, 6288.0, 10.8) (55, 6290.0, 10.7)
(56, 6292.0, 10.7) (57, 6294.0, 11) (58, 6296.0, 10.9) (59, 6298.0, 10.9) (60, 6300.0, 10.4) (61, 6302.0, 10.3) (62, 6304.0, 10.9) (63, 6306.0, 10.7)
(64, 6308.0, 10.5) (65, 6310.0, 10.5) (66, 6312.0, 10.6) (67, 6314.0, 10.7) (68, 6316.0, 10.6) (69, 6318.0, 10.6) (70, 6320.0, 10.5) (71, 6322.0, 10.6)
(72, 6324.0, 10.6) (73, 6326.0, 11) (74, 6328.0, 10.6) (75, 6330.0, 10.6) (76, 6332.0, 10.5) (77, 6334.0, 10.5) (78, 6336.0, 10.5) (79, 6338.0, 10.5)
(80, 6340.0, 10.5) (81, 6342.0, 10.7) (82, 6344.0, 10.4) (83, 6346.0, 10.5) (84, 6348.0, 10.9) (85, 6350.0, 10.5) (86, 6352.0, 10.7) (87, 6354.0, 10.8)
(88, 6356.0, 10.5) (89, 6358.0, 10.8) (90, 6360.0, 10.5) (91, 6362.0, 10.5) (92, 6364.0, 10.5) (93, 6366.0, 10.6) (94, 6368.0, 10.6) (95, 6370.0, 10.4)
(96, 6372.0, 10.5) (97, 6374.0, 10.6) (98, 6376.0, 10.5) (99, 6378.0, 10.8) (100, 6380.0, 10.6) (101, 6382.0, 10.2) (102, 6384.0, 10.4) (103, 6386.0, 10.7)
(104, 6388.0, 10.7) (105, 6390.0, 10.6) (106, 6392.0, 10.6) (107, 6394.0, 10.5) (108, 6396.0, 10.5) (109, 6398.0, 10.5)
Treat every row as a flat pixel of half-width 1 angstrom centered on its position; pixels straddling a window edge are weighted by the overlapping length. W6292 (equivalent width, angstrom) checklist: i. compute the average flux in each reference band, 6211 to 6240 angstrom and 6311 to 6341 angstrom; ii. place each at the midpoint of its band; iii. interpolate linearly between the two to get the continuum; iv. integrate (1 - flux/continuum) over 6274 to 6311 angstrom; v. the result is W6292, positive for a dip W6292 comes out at -0.28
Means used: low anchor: 10.8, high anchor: 10.6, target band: 10.8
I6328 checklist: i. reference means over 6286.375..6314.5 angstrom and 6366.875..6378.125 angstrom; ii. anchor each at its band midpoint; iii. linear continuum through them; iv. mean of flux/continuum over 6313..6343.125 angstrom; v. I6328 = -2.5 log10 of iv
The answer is 0.00 mag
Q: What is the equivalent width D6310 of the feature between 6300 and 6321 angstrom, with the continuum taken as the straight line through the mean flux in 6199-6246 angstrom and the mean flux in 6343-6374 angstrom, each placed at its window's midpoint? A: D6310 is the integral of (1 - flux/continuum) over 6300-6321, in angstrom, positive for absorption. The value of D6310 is 0.3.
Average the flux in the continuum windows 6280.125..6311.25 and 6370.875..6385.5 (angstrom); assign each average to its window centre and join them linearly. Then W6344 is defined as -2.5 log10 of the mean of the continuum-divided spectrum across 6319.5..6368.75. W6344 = 0.001 mag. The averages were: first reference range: 10.7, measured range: 10.6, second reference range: 10.5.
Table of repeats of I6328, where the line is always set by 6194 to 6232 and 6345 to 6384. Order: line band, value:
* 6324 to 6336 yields 0.01 mag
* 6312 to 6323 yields 0.02 mag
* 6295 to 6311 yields 0.02 mag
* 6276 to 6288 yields 0.00 mag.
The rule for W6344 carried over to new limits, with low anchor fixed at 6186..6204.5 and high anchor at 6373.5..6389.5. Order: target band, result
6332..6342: 0.01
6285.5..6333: 0.01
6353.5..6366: 0.00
